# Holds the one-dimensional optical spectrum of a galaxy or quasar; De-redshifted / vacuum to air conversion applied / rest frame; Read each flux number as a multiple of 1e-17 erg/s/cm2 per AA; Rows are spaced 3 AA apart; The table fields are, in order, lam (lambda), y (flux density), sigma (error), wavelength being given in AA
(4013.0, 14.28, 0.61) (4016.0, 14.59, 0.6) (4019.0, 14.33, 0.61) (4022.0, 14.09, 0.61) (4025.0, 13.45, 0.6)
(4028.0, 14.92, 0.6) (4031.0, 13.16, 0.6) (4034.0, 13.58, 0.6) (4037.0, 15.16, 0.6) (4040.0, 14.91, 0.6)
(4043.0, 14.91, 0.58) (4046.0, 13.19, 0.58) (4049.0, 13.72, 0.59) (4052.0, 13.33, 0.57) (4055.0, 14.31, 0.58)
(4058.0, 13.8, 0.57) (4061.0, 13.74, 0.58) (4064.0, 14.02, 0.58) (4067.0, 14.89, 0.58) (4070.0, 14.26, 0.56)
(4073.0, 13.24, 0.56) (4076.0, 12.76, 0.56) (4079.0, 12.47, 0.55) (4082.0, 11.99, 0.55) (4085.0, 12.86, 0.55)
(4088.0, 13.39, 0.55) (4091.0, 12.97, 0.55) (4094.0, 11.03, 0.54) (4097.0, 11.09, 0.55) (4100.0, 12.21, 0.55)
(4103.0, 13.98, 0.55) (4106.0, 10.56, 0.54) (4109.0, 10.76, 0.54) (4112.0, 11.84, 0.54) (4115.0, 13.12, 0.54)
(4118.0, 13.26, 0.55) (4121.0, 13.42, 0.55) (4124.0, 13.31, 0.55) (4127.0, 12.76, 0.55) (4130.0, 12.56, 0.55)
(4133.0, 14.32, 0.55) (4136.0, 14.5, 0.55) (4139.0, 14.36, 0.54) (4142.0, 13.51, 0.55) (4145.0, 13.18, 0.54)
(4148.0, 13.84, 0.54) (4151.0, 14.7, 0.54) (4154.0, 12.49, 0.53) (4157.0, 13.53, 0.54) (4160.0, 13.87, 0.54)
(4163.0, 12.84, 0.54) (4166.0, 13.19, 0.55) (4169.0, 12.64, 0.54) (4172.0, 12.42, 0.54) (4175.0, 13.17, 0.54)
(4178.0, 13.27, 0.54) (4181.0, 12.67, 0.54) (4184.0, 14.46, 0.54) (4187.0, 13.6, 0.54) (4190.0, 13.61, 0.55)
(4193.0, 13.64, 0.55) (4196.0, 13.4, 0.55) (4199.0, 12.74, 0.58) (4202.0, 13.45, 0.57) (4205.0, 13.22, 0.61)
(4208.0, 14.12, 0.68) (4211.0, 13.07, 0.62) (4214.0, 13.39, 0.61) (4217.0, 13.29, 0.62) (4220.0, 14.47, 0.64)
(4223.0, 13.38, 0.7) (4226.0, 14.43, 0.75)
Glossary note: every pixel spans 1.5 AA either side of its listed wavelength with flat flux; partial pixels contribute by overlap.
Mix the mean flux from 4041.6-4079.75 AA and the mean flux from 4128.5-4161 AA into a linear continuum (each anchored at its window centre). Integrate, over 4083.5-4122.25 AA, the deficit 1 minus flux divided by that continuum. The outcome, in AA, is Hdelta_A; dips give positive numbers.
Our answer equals 3.9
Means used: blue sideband 13.8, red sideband 13.7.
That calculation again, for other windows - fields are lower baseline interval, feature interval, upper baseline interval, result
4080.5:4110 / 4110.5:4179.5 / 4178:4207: -2.9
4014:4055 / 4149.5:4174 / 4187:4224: 0.8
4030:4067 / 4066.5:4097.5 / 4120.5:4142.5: 2.4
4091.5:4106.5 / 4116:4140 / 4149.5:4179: -2.0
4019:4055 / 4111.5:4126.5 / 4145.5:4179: 0.5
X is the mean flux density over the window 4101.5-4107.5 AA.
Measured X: 12.3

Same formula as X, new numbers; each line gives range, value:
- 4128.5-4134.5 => 13.4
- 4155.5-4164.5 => 13.4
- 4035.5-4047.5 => 14.5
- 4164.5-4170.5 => 12.9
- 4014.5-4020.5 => 14.5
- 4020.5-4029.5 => 14.2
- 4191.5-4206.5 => 13.3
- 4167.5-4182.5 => 12.8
